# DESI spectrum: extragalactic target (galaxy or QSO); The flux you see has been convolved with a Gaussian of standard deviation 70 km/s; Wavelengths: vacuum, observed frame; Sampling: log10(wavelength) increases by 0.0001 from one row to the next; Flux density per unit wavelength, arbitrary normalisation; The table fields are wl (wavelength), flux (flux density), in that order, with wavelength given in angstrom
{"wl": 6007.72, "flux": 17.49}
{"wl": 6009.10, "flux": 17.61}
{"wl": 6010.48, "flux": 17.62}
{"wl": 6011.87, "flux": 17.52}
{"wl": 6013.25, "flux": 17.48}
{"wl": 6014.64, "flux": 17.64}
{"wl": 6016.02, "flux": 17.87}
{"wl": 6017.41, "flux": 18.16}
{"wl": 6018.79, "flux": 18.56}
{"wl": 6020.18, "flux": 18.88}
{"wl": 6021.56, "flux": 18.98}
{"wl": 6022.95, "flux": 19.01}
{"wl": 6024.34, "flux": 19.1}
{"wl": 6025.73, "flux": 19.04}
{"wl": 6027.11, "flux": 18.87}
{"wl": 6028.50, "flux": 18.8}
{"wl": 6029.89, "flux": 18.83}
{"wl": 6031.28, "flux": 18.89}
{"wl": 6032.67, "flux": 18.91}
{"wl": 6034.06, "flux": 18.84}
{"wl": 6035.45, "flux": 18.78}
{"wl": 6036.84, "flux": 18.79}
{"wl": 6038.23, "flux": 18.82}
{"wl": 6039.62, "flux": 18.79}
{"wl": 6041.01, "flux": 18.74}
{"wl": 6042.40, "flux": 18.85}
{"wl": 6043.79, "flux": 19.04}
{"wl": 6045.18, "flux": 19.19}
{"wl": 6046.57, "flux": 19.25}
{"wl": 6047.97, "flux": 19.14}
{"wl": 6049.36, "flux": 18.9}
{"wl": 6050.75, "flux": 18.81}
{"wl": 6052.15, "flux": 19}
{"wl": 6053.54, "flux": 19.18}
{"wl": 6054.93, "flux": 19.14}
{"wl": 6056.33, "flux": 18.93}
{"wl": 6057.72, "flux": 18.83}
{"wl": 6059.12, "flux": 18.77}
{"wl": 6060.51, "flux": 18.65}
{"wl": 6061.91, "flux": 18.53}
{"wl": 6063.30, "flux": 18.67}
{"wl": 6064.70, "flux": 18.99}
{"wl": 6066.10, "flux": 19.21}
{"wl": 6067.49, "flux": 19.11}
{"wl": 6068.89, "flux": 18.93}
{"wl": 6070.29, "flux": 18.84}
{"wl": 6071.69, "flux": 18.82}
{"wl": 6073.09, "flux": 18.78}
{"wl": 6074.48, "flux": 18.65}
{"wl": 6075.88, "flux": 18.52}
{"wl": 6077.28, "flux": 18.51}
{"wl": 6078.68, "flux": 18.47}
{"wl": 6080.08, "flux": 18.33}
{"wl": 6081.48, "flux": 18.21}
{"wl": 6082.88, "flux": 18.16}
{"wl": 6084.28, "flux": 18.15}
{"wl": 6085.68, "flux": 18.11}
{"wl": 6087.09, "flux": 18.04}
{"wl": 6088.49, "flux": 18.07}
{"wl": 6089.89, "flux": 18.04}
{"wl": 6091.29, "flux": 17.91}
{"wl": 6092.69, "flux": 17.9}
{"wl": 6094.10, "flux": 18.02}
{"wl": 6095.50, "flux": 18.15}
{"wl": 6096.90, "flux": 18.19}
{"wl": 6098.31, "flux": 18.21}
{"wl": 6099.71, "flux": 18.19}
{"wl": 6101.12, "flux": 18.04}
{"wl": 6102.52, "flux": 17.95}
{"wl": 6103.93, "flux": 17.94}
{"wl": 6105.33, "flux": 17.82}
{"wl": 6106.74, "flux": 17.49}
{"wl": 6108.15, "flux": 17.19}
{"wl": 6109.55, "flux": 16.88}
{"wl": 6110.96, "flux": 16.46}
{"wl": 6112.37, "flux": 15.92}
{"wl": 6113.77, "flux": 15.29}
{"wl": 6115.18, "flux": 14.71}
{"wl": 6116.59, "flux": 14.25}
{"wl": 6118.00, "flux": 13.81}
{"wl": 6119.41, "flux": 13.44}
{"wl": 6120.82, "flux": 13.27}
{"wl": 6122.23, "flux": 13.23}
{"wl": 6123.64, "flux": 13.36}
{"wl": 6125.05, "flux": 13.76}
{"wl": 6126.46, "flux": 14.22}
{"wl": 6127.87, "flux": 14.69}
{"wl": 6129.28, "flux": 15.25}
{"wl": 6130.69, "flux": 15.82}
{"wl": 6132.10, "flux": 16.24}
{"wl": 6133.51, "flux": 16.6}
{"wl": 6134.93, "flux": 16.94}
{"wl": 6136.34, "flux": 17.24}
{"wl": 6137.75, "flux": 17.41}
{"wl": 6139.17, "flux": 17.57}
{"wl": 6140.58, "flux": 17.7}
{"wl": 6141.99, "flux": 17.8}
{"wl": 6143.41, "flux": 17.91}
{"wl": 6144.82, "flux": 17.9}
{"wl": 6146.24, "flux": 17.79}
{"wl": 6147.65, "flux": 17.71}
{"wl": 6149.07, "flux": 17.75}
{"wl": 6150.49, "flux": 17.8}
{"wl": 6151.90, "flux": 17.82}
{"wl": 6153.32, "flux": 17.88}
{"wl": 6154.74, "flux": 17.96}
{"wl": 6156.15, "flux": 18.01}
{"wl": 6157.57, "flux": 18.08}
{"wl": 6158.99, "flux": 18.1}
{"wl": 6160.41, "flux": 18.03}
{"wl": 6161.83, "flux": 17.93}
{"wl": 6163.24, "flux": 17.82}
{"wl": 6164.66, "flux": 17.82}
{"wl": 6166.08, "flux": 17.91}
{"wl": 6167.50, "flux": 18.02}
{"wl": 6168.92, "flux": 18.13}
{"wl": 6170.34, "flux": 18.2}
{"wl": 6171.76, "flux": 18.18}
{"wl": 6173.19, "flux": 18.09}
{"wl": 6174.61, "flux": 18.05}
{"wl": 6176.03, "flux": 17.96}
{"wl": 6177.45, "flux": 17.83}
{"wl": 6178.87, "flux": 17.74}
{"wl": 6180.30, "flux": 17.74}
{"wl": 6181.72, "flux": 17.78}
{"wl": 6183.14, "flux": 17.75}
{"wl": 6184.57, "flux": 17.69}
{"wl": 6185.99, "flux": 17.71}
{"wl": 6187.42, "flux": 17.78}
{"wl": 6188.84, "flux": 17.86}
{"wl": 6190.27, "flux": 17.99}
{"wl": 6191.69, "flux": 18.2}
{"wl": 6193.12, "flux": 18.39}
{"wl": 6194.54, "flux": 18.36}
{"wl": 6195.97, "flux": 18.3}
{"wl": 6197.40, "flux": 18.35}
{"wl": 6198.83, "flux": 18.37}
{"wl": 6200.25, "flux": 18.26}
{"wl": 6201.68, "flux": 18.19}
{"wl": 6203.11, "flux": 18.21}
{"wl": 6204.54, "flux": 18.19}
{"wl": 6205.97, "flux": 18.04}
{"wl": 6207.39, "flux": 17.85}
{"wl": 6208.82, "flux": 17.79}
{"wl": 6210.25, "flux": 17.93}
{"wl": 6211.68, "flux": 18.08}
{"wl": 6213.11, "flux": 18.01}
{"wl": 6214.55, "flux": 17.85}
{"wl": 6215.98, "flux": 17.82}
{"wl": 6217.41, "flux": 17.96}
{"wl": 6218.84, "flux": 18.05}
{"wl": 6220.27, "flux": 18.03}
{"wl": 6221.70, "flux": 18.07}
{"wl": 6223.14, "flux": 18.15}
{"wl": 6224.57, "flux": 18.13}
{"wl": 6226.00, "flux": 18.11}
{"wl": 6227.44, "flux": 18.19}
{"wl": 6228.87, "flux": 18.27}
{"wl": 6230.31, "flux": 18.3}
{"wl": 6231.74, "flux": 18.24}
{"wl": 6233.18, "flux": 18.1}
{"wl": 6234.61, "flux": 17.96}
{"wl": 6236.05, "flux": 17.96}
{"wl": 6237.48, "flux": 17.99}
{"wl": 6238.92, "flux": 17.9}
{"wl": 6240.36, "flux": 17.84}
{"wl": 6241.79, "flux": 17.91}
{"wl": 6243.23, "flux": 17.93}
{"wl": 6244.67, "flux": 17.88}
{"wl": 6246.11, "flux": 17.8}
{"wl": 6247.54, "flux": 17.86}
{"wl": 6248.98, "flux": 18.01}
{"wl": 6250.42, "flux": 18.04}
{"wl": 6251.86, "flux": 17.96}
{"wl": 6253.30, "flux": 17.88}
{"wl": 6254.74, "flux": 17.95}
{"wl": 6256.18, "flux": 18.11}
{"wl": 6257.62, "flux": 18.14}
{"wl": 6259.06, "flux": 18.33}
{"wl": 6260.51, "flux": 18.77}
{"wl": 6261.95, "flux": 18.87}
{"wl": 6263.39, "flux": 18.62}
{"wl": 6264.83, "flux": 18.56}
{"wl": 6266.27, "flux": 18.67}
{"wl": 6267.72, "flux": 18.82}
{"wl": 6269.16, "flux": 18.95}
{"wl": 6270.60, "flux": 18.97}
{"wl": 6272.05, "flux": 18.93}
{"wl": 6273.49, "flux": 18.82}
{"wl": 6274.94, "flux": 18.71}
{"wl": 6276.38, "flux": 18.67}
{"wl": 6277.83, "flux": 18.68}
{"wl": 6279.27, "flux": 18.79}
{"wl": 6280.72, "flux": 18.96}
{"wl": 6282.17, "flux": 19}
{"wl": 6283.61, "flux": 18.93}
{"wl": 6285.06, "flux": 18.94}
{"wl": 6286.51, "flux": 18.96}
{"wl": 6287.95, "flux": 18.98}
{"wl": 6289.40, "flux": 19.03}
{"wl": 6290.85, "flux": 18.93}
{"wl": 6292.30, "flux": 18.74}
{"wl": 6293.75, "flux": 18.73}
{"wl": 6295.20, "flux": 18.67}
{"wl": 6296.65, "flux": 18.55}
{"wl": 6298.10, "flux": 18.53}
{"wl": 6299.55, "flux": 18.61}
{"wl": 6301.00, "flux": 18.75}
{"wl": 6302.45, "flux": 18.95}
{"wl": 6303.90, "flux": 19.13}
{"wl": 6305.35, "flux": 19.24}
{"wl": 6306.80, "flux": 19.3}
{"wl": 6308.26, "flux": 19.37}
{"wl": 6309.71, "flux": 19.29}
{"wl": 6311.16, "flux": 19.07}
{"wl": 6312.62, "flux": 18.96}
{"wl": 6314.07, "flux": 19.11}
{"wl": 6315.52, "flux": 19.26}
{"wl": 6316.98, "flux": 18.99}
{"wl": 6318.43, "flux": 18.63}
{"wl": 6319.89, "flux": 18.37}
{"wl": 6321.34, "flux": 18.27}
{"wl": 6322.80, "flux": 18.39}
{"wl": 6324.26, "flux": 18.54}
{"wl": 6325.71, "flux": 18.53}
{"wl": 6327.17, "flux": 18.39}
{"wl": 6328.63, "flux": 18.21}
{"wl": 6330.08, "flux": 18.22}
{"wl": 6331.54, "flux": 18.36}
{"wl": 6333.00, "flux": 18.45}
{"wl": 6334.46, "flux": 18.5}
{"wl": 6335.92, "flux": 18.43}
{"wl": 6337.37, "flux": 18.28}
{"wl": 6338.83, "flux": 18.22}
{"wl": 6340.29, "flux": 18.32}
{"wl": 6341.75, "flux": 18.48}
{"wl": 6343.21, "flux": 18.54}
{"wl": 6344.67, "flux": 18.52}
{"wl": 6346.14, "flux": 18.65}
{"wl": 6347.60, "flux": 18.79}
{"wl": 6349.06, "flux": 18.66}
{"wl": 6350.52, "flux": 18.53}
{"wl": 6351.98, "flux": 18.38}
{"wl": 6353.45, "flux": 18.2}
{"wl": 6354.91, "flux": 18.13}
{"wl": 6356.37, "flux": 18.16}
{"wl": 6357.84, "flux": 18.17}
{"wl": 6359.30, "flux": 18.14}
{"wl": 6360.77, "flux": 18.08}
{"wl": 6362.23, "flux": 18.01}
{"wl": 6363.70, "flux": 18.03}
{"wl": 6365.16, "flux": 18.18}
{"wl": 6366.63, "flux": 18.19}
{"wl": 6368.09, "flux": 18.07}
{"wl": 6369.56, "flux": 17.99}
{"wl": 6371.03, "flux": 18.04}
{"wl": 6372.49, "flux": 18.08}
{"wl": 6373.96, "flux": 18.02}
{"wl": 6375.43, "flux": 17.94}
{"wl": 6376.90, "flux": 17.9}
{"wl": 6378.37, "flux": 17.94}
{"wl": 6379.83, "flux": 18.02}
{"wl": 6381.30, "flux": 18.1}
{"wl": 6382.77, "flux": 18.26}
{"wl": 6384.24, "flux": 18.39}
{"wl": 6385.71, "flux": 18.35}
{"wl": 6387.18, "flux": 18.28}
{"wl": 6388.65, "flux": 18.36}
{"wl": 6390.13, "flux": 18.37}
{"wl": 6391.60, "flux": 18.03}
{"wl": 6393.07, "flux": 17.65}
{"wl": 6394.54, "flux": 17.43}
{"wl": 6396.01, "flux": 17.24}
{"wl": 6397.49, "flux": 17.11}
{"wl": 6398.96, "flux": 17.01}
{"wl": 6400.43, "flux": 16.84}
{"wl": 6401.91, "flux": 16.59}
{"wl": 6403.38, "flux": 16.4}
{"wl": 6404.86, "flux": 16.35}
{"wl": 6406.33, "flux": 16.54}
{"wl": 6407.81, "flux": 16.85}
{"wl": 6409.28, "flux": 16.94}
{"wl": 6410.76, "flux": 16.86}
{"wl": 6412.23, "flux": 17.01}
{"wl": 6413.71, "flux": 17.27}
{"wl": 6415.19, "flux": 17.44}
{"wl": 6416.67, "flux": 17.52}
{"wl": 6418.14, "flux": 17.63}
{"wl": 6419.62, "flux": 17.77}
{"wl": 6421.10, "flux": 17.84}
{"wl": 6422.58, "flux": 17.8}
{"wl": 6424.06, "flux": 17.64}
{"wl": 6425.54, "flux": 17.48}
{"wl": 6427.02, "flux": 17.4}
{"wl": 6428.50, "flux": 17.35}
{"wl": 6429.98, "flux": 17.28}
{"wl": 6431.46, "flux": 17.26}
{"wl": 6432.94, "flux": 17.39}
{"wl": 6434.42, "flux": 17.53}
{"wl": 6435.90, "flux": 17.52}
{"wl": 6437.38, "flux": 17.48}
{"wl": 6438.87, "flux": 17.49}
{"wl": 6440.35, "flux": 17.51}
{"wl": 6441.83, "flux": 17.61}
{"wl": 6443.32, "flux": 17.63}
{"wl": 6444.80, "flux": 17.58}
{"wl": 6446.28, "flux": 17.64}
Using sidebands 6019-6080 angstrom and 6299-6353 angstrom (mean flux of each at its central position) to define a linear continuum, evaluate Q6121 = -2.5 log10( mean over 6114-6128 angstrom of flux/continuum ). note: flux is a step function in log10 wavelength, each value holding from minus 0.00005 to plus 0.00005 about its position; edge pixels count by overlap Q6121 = 0.33 mag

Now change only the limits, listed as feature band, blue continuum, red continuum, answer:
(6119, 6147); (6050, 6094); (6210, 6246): 0.153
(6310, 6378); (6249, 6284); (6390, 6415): -0.040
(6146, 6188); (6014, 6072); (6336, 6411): 0.035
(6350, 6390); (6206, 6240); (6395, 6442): -0.043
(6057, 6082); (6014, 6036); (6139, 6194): -0.016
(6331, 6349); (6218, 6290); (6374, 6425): -0.036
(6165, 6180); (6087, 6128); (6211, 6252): -0.048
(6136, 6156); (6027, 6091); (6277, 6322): 0.062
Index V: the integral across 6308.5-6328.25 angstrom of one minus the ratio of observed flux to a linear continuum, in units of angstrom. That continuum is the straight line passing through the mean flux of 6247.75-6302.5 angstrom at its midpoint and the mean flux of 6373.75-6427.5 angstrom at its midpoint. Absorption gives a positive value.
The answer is -0.55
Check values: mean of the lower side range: 18.6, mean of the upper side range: 17.5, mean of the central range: 18.8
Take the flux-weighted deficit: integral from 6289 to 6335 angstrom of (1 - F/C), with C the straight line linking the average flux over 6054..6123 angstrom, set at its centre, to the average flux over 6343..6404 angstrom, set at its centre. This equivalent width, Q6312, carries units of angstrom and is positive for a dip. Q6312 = -2.16 angstrom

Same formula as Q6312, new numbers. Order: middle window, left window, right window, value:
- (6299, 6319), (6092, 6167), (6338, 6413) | -1.7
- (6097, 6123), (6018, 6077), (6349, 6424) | 3.5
